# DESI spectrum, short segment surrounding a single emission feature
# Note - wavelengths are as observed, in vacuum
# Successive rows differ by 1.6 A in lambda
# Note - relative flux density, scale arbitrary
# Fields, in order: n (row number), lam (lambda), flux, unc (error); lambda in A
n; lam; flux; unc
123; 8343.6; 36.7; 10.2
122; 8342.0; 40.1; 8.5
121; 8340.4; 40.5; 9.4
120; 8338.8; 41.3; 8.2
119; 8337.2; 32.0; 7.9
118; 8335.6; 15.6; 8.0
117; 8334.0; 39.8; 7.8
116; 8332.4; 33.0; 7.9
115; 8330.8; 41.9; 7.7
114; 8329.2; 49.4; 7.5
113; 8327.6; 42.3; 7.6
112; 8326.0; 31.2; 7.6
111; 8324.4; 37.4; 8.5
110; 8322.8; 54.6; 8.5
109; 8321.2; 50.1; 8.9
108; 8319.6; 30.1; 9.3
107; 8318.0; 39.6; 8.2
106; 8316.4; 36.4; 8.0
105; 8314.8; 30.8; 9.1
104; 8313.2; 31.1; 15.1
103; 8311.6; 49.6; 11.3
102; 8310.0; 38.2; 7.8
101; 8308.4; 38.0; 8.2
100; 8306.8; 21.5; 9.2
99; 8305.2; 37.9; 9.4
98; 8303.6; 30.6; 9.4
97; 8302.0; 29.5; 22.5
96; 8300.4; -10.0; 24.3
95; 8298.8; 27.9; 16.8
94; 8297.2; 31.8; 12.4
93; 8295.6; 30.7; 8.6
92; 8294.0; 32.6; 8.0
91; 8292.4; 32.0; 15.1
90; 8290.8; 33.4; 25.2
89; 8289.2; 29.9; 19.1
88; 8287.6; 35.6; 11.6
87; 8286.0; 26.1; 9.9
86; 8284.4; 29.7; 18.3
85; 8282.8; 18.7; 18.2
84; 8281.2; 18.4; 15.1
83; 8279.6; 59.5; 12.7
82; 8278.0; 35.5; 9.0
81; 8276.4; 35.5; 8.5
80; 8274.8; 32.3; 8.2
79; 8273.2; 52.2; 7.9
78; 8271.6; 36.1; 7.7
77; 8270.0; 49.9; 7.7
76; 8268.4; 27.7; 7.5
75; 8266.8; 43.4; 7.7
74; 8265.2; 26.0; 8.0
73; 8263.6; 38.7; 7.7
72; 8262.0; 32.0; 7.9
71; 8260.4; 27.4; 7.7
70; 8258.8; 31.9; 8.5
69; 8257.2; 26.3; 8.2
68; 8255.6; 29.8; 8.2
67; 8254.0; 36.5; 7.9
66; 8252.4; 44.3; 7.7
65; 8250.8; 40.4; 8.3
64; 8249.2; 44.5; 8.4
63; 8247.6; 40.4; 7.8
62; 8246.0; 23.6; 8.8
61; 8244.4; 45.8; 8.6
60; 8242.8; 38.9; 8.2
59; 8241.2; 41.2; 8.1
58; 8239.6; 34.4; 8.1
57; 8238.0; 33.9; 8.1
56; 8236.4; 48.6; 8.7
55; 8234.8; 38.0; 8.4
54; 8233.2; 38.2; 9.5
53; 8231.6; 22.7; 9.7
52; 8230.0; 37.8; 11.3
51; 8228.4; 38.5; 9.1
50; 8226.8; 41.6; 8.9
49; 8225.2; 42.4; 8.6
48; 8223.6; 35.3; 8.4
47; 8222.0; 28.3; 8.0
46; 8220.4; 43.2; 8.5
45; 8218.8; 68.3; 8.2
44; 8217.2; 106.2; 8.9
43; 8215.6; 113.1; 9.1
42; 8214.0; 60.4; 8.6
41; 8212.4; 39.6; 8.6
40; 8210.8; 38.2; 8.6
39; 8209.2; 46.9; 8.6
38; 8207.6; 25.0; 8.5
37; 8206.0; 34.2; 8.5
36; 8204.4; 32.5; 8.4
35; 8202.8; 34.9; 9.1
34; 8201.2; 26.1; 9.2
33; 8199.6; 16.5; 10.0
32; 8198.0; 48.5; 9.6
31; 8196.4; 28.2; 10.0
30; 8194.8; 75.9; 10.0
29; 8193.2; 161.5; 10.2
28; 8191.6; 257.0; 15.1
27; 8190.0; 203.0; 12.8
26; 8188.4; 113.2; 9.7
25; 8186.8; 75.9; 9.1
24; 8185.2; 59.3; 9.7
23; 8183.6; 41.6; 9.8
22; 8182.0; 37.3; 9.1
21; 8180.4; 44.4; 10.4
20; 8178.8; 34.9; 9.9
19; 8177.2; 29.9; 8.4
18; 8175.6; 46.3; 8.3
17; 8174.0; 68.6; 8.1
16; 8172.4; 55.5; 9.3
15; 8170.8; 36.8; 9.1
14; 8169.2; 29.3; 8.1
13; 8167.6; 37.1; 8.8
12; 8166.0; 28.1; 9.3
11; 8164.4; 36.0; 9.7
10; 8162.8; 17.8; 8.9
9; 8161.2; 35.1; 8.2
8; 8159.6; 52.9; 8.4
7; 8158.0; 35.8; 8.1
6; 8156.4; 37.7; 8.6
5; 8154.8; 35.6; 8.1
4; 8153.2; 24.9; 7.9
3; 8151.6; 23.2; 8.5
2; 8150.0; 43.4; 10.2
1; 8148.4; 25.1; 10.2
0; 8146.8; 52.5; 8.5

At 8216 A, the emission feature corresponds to [N II]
